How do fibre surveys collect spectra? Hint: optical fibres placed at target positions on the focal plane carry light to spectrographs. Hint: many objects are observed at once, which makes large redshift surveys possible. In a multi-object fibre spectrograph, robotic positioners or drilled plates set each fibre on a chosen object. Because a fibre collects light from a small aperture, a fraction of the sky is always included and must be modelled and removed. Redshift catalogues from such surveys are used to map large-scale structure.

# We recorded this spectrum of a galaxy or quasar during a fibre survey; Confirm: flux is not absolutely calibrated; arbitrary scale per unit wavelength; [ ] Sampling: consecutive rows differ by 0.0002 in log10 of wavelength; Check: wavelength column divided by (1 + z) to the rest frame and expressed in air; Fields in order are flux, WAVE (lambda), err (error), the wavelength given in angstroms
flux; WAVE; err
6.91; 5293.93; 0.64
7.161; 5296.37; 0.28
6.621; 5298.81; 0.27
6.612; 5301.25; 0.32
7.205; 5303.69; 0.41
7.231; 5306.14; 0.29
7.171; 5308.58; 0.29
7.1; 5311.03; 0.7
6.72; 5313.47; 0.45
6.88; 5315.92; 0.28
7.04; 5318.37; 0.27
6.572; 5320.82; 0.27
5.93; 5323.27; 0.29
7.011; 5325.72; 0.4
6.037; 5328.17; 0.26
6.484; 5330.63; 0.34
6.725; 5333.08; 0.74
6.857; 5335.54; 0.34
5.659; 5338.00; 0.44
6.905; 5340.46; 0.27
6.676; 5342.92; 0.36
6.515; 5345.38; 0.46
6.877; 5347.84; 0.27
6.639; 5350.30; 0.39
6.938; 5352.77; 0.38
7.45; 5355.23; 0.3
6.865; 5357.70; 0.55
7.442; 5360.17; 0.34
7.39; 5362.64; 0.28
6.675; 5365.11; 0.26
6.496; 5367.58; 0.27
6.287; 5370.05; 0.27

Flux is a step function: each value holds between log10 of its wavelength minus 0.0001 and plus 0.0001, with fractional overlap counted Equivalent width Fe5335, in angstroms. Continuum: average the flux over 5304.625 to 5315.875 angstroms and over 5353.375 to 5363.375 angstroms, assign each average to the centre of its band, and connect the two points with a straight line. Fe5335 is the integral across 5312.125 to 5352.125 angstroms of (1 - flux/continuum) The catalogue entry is 3.0 angstroms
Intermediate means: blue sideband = 7.04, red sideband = 7.26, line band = 6.6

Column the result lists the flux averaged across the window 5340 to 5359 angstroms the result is 6.86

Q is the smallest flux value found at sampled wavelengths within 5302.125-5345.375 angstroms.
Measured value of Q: 5.659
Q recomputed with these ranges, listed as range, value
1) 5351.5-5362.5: 6.865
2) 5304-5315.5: 6.72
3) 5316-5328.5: 5.93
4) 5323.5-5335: 6.037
